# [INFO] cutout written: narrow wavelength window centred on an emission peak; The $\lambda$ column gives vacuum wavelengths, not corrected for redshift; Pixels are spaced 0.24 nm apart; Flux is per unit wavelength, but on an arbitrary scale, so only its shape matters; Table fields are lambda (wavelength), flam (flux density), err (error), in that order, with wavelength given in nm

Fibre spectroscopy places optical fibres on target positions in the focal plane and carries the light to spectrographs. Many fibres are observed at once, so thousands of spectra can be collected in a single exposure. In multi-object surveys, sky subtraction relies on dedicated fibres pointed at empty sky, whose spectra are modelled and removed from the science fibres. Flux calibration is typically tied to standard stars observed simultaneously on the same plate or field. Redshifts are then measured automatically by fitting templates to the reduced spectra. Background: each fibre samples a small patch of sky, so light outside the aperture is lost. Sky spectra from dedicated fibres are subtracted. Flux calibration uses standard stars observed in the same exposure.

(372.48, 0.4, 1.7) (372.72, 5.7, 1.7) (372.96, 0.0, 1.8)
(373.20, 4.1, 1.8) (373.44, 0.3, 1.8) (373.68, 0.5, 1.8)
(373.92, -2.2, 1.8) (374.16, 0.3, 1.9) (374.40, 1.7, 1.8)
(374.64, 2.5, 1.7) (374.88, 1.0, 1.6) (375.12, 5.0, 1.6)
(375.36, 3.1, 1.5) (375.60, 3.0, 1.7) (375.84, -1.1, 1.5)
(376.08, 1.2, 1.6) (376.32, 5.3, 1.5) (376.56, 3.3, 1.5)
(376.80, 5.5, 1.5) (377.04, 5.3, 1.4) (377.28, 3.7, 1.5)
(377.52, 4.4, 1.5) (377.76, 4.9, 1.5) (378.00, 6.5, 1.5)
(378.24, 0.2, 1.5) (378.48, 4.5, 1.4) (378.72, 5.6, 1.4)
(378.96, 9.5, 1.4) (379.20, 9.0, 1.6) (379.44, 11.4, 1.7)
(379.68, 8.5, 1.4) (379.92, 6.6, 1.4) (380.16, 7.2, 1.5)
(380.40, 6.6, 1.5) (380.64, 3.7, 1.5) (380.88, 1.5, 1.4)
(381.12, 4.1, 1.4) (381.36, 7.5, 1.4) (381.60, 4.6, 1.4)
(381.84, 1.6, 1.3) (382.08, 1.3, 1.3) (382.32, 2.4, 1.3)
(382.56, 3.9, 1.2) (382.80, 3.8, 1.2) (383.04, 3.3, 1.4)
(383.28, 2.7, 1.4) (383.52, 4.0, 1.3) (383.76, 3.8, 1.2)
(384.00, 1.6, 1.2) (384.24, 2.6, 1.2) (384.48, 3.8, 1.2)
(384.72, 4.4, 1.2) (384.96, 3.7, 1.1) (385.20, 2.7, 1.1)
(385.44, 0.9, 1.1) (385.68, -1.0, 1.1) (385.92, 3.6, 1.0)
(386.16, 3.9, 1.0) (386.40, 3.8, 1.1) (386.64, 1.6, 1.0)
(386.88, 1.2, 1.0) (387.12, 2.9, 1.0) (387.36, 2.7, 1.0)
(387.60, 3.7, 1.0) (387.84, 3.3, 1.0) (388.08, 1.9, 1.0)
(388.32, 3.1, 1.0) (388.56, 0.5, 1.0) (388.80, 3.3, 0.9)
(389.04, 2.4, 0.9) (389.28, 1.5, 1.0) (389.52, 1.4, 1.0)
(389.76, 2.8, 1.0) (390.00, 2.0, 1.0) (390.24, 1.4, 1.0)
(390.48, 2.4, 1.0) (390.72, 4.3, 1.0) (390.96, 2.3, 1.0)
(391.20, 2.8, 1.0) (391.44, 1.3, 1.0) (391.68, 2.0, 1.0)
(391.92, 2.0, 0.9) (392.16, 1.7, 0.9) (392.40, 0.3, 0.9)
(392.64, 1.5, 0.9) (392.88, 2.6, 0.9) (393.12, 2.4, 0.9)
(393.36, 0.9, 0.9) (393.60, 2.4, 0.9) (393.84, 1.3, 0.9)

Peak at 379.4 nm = Lyman alpha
